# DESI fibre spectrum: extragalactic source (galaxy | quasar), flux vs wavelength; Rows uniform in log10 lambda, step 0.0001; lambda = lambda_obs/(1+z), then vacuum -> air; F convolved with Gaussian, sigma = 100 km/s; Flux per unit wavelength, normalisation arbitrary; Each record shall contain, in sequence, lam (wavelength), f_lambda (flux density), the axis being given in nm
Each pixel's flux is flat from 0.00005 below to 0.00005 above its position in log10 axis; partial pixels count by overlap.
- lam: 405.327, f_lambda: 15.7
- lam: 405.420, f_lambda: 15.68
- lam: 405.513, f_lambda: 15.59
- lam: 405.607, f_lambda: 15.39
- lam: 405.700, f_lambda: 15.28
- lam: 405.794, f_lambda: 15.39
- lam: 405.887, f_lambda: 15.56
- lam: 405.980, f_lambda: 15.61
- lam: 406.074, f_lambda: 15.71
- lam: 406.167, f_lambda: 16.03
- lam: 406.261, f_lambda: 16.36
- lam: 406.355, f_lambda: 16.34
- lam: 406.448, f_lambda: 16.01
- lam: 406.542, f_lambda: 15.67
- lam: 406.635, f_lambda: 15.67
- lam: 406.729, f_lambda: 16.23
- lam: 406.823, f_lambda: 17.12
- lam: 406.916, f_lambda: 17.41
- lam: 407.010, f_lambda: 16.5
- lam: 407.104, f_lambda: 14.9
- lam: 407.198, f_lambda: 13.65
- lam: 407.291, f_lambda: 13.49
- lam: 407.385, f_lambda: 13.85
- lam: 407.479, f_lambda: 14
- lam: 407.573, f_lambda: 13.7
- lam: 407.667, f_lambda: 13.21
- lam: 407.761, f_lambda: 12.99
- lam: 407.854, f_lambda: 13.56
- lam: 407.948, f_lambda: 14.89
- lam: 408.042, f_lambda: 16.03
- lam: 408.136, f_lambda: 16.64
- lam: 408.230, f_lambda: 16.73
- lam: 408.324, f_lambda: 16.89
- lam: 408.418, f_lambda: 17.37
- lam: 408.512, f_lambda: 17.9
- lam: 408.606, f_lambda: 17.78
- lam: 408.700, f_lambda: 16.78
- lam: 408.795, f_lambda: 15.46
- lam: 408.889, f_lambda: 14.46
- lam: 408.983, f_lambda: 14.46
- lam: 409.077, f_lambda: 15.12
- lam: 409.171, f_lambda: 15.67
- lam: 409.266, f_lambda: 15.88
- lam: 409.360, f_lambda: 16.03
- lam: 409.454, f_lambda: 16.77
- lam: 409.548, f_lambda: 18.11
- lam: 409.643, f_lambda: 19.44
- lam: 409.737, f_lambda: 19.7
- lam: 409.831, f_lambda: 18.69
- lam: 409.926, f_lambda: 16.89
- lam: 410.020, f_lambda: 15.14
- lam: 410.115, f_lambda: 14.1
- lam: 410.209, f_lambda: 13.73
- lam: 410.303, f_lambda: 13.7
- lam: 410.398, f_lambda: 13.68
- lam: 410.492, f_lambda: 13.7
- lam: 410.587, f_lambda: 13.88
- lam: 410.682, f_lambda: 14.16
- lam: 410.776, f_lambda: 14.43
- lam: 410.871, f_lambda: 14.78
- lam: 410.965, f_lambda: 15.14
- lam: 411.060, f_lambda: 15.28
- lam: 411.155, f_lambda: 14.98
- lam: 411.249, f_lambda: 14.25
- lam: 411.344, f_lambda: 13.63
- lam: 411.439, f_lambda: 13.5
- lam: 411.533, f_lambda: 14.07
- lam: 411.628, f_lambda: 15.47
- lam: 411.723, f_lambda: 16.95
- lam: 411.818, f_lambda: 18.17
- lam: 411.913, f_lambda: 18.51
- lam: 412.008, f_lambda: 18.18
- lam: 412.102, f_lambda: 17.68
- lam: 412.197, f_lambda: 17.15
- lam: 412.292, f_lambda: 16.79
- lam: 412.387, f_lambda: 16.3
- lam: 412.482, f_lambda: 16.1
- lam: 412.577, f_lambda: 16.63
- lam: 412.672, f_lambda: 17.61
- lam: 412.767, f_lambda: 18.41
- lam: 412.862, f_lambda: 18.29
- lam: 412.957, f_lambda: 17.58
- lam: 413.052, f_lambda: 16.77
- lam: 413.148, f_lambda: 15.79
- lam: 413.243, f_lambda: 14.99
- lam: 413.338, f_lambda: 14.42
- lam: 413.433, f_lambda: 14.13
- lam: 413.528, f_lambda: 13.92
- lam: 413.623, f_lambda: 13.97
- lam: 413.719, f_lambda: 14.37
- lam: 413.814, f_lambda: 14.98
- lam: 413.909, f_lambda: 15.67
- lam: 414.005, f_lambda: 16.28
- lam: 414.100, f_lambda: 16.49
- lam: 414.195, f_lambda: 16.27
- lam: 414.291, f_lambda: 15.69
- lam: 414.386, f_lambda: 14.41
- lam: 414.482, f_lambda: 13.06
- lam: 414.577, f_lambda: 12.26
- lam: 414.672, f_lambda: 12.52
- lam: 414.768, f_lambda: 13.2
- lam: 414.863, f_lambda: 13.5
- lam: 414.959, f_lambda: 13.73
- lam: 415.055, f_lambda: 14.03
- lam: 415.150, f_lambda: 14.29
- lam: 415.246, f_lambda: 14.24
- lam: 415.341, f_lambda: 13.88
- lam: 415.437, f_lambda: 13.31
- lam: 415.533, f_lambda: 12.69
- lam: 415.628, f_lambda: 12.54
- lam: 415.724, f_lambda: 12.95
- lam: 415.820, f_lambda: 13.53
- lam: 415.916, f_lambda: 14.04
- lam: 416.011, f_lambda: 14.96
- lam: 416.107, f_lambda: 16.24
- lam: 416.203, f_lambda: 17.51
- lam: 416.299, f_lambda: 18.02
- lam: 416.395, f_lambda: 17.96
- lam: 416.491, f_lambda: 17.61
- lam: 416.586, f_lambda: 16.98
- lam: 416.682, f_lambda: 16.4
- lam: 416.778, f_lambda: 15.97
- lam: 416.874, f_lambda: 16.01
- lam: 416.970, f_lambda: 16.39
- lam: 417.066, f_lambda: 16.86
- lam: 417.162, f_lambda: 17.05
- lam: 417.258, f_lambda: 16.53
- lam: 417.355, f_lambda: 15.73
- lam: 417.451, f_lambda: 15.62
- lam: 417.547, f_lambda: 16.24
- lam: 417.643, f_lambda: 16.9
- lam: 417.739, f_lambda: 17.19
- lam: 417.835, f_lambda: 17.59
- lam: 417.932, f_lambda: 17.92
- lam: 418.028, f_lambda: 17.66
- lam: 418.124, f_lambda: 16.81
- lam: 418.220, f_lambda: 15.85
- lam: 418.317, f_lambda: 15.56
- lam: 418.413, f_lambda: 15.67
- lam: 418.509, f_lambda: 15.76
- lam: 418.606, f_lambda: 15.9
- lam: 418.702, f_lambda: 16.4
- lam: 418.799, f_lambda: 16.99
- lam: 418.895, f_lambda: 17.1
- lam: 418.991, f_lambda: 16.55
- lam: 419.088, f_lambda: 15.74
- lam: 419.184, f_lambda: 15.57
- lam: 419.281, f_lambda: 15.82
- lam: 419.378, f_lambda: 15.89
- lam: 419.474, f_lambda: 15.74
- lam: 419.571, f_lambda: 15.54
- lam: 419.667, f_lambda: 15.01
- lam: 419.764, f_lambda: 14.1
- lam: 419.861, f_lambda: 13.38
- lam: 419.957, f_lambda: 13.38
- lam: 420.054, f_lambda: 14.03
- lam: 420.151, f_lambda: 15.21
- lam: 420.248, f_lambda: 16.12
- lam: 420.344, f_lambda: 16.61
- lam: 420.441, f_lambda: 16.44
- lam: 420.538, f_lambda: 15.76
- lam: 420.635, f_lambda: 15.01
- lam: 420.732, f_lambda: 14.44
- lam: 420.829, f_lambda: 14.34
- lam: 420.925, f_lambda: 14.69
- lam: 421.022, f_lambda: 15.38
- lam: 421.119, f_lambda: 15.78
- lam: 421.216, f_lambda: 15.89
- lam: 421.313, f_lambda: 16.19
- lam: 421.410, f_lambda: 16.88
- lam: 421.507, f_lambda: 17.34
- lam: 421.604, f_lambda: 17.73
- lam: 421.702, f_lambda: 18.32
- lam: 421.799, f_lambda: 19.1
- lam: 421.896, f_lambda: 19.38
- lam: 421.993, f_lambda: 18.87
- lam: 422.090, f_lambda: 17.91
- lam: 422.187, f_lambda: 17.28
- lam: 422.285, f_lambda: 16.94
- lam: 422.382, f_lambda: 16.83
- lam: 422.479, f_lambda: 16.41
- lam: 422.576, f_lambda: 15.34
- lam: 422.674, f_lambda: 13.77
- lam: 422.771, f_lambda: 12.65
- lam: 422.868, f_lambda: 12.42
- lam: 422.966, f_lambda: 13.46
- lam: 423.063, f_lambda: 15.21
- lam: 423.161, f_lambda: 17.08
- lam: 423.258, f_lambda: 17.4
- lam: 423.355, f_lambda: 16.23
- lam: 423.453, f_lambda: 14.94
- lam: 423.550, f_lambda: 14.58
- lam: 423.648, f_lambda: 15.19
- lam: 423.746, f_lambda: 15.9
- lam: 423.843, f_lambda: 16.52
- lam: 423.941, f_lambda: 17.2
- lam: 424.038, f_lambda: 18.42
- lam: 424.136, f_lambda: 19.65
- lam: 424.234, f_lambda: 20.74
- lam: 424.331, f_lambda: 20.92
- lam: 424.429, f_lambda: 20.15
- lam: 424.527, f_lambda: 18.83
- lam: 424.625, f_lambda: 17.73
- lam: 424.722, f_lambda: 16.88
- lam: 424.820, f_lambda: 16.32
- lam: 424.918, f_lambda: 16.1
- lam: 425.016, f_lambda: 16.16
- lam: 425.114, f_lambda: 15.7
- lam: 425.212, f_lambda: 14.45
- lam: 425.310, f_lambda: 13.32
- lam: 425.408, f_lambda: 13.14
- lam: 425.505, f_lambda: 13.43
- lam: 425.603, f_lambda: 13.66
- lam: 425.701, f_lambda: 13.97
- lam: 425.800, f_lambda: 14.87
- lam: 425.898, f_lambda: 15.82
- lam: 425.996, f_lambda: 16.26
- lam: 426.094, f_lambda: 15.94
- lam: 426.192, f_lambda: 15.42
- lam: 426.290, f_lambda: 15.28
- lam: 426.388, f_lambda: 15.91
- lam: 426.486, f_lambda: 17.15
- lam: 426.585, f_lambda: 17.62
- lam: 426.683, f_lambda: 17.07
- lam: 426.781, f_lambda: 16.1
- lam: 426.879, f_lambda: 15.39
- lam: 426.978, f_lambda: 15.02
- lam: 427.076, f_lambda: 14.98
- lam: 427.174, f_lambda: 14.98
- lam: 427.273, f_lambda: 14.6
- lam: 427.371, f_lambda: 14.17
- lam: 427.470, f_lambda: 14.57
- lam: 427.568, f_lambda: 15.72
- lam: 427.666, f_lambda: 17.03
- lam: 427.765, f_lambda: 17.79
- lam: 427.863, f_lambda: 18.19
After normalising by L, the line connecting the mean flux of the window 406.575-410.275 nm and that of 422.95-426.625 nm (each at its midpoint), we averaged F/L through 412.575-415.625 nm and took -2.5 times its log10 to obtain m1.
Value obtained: 0.08 mag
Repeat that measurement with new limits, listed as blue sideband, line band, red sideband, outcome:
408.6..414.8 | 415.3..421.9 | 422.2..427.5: -0.009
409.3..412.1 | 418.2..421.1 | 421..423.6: 0.047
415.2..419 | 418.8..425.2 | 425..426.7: -0.049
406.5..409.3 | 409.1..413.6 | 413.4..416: -0.083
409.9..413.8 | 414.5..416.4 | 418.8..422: 0.112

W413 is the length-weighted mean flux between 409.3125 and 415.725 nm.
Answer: 15.3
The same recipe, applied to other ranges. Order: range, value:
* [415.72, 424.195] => 16.1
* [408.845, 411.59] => 15.3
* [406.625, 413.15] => 15.8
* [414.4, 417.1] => 14.8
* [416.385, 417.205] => 16.8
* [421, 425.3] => 16.7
